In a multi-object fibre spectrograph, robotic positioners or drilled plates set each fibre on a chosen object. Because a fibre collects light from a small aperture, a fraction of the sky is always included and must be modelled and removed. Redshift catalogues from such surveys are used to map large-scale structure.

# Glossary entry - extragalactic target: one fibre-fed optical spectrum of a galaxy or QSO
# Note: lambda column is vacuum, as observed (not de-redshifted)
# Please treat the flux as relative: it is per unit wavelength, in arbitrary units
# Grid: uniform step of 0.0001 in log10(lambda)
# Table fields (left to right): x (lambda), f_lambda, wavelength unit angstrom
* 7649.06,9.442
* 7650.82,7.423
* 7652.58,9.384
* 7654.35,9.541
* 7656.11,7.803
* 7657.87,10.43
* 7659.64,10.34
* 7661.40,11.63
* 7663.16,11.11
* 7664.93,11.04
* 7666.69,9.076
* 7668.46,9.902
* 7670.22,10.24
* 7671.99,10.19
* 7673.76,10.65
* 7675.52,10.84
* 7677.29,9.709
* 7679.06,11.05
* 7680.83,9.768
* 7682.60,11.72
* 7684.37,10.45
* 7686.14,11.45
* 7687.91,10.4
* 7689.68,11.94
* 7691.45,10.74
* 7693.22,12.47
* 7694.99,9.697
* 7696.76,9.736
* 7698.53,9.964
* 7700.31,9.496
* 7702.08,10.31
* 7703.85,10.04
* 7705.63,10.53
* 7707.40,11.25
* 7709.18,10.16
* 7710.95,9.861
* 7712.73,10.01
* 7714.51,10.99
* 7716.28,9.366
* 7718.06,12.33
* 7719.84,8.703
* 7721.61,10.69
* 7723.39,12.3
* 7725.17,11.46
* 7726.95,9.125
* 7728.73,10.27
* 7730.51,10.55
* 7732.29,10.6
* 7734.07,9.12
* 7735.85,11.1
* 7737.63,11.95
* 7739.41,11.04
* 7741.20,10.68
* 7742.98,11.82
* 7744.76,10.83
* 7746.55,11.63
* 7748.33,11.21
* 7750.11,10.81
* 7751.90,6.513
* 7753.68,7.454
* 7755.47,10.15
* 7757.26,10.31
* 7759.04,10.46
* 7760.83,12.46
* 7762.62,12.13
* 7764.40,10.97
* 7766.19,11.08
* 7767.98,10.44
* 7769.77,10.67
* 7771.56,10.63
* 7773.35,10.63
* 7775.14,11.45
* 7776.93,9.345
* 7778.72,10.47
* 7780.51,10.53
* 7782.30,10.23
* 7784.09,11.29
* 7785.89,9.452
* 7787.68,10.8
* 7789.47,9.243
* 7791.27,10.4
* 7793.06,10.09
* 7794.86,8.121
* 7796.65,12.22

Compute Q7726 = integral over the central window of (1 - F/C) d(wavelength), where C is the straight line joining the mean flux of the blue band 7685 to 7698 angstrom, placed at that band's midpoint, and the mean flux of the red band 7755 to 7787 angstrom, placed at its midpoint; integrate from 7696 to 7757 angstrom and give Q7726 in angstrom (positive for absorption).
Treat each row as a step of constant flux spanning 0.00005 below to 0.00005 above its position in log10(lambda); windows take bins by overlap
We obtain 2.58 angstrom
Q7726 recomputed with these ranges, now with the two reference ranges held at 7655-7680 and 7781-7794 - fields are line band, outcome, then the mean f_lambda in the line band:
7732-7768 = -1.32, 10.6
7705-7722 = -0.20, 10.4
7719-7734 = -0.21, 10.4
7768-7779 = -0.33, 10.5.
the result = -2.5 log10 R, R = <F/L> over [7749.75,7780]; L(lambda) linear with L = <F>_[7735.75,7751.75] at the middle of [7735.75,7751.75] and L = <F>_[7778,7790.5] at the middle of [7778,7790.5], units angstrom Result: 0.03 mag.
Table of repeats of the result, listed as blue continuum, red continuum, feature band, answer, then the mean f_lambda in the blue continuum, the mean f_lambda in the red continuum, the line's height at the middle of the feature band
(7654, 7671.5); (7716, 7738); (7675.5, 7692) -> -0.05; 10.1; 10.6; 10.3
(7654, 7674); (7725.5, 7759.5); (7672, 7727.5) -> -0.03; 10.2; 10.3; 10.2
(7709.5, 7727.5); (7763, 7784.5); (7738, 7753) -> 0.00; 10.5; 10.7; 10.6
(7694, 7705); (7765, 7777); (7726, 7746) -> -0.04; 9.91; 10.7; 10.3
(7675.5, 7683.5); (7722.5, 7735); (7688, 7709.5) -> 0.00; 10.6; 10.5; 10.5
